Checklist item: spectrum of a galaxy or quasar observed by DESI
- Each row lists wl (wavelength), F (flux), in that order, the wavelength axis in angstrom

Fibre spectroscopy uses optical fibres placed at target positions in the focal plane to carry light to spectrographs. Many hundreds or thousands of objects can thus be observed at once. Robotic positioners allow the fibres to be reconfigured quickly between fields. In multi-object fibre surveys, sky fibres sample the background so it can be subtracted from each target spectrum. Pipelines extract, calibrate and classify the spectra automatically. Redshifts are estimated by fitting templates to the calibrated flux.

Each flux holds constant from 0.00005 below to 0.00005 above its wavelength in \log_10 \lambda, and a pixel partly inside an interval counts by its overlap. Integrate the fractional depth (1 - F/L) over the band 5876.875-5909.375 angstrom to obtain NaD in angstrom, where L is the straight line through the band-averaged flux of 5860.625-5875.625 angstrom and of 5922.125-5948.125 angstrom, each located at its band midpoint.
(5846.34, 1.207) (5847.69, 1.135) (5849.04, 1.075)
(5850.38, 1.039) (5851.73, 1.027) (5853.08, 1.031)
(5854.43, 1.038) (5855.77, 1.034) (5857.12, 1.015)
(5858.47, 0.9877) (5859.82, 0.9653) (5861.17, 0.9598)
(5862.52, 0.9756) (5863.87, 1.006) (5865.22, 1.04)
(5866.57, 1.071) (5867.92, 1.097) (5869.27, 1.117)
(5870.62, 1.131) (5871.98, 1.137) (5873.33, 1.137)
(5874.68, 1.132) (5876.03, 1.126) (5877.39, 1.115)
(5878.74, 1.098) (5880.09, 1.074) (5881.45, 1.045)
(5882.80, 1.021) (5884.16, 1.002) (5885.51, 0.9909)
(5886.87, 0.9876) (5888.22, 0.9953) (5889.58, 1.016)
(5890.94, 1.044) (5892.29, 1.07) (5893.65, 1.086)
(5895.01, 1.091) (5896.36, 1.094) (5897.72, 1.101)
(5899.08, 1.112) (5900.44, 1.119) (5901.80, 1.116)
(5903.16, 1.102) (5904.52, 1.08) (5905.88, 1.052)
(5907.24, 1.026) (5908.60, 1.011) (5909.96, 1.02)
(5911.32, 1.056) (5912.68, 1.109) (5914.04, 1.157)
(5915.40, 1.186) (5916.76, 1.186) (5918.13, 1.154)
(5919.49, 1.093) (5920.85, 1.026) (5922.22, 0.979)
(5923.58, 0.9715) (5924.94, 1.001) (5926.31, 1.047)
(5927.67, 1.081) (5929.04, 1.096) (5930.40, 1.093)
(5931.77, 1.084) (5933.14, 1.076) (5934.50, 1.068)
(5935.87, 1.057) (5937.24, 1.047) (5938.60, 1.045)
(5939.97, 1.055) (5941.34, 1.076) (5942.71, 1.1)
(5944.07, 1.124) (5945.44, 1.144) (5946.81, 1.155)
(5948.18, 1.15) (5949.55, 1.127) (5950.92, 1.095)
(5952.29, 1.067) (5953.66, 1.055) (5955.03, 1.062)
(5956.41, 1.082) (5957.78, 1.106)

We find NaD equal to 0.4 angstrom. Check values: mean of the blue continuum 1.08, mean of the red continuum 1.07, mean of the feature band 1.06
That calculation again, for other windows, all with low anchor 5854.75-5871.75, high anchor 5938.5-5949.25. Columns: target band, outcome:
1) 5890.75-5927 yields 0.0 angstrom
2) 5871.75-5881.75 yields -0.6 angstrom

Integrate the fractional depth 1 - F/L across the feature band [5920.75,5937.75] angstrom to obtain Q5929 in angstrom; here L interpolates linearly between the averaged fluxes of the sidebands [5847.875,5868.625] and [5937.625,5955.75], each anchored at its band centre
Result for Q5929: 0.5 angstrom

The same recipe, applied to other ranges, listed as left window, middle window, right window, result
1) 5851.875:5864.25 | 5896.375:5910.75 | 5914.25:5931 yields -0.26 angstrom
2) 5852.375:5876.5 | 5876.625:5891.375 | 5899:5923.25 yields 0.44 angstrom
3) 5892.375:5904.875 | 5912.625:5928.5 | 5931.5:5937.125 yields -0.03 angstrom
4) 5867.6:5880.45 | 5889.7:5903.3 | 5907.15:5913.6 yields -0.17 angstrom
